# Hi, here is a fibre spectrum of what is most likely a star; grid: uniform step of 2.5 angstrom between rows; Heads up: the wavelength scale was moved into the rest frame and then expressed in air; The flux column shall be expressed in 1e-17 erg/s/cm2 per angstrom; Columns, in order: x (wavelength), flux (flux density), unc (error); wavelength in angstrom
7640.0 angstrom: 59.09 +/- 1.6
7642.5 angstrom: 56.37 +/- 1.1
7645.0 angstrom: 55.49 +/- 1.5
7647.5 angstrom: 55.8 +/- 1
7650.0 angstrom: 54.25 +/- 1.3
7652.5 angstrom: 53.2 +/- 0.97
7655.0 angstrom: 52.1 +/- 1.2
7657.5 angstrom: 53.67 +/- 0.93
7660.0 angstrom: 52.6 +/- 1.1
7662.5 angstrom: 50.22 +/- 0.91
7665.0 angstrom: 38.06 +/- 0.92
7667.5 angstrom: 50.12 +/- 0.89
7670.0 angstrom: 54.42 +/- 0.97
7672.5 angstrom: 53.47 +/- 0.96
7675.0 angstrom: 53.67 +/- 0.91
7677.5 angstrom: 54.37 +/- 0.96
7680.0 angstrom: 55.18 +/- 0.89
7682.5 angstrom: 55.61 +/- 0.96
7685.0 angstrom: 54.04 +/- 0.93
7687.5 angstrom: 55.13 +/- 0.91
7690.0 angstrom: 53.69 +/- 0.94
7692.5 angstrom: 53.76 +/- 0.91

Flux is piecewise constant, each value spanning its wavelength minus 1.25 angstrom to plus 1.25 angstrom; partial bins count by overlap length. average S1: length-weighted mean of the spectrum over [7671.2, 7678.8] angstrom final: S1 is 53.8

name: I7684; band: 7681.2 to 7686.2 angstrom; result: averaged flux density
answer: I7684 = 54.8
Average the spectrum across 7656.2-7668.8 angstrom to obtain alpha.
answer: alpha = 49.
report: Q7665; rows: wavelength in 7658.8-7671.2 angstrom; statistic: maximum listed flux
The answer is 54.42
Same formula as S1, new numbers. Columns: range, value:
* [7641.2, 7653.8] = 55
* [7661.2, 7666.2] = 44.3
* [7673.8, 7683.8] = 54.7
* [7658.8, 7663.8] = 51.3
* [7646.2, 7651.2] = 55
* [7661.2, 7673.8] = 49.3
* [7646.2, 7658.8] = 53.8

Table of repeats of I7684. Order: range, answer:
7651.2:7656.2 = 52.7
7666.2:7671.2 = 52.1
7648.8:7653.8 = 53.7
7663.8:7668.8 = 44.3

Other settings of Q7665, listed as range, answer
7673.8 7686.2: 55.61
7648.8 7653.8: 54.25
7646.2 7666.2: 55.8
